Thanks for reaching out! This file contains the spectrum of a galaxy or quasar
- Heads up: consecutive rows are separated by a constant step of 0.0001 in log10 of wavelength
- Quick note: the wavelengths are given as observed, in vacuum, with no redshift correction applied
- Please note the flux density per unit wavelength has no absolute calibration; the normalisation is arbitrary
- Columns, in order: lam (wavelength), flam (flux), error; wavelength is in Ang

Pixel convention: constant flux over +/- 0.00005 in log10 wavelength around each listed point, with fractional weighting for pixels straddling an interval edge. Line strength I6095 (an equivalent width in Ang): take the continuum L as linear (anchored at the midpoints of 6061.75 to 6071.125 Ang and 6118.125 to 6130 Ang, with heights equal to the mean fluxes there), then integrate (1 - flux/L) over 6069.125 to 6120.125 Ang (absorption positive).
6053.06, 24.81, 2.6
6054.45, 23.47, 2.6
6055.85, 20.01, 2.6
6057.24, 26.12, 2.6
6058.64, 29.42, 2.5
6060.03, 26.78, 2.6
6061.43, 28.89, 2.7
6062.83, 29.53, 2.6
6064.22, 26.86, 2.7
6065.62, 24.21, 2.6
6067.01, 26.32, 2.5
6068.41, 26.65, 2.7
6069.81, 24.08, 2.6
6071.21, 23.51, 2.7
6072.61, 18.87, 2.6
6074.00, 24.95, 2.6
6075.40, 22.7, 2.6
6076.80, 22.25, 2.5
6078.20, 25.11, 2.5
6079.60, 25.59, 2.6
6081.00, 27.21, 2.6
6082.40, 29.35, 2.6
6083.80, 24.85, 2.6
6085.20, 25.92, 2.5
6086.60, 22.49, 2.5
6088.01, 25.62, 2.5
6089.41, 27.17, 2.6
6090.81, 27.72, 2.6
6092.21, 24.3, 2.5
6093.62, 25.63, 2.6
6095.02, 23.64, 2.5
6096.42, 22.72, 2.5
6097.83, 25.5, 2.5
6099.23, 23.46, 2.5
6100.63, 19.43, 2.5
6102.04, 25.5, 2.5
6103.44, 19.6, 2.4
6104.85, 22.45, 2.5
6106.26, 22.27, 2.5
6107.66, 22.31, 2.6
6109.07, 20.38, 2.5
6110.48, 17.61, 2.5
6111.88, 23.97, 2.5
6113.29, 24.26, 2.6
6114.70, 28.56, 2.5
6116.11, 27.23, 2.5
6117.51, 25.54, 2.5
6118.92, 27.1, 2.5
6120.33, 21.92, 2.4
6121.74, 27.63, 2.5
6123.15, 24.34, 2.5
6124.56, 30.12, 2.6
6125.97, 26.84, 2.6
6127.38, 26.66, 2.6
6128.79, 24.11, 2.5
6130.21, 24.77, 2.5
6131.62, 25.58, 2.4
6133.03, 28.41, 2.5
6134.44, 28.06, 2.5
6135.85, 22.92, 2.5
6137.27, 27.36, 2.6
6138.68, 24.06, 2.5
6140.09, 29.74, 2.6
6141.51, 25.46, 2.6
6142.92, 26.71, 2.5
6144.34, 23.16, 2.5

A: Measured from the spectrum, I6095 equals 3.9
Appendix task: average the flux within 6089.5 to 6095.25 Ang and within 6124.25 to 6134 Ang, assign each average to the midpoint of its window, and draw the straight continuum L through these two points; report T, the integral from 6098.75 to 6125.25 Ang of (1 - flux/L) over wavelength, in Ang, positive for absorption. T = 2.3 Ang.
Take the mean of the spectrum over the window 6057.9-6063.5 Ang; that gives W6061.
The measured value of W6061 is 28.6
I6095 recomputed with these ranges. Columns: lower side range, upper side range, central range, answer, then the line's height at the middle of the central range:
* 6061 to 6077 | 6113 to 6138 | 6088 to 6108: 1.4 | 25.6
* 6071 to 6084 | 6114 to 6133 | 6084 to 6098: 0.0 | 25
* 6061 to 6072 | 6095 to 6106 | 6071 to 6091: -0.2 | 24.7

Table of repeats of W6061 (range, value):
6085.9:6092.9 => 25.5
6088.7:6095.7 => 25.7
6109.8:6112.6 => 20.9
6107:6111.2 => 20.1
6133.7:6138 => 26.1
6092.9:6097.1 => 24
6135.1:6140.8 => 26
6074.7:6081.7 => 24.6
